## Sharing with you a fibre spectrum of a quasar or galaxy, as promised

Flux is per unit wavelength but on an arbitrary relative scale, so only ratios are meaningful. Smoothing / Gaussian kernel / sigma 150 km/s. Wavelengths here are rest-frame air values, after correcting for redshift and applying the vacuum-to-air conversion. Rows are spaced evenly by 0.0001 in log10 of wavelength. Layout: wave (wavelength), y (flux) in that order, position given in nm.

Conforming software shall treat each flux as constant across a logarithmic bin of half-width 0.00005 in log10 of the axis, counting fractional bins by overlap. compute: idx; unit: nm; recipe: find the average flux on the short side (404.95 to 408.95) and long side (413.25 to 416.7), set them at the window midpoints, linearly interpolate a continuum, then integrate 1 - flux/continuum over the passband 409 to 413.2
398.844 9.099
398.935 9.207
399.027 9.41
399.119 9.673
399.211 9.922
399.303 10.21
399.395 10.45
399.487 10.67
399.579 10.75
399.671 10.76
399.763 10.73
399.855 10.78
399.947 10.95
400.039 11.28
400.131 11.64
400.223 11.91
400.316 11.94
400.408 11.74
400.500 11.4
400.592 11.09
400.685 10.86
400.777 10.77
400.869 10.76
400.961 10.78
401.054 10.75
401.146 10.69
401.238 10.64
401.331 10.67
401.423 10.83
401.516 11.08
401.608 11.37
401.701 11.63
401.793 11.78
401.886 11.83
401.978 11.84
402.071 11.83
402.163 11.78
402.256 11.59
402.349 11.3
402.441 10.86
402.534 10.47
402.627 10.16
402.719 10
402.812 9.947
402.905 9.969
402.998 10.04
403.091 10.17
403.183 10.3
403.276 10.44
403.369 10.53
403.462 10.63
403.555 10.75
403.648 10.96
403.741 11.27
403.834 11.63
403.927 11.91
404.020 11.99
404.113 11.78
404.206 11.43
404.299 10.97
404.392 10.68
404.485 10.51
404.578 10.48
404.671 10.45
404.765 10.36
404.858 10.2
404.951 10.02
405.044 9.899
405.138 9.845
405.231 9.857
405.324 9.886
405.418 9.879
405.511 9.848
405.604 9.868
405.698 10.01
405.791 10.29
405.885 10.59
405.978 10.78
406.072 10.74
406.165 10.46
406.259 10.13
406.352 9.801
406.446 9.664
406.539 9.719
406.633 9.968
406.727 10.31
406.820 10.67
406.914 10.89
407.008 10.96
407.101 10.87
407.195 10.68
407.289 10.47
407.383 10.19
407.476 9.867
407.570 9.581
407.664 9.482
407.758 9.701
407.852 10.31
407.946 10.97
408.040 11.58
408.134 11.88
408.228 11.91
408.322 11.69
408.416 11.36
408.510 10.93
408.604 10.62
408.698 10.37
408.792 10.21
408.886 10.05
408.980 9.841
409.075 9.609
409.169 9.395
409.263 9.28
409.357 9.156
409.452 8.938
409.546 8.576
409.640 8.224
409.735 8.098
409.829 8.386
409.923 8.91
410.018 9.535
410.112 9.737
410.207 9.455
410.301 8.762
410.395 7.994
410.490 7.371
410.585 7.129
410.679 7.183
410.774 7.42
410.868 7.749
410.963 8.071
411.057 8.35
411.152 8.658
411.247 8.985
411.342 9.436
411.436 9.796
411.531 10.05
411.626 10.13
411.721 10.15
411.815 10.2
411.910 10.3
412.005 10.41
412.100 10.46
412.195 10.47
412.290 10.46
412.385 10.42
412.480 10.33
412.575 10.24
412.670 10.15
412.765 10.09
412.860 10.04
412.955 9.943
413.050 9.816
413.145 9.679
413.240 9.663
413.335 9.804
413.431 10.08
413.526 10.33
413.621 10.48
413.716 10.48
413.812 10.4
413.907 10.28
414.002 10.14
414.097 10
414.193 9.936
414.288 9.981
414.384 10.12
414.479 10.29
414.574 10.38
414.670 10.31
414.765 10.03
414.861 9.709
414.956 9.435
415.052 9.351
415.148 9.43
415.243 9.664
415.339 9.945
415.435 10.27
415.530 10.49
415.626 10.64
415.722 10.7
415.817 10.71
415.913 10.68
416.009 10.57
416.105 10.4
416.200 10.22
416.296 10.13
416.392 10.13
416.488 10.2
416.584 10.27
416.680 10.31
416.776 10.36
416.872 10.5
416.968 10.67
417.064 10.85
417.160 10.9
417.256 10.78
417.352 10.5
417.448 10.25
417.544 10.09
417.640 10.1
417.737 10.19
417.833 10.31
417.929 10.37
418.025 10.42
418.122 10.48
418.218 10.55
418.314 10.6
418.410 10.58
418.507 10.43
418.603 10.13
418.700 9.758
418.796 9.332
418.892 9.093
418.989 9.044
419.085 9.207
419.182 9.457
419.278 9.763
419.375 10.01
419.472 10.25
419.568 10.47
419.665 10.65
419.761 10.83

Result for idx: 0.41 nm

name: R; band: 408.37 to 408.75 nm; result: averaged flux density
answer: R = 10.8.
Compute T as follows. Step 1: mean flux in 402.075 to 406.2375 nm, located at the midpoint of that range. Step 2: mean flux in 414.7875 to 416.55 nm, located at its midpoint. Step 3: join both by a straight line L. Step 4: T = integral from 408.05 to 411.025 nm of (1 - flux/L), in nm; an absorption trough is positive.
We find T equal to 0.31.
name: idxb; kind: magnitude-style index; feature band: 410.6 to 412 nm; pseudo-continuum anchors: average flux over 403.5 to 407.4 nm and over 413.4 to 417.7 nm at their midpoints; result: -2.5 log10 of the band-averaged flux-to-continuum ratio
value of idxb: 0.15 mag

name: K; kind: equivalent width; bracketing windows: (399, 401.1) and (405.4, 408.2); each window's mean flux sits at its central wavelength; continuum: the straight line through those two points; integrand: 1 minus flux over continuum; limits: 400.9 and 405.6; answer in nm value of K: -0.06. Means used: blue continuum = 10.8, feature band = 10.8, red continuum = 10.4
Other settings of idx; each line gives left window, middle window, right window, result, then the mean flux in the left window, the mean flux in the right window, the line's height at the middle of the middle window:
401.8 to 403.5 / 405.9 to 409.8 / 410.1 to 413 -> -0.094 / 10.8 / 9.35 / 9.94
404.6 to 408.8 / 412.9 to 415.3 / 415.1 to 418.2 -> 0.088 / 10.4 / 10.4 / 10.4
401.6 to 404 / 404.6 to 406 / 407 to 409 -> 0.089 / 11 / 10.6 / 10.8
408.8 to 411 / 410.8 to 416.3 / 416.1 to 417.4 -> -0.209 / 8.67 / 10.4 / 9.62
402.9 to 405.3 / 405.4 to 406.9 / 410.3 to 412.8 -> 0.014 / 10.7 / 9.29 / 10.3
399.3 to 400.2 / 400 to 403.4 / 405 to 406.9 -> -0.110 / 10.9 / 10.1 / 10.6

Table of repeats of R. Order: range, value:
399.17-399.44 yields 10.2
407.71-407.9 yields 9.99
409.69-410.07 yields 8.76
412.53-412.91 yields 10.1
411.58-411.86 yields 10.2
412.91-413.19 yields 9.82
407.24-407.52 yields 10.2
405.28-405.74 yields 9.89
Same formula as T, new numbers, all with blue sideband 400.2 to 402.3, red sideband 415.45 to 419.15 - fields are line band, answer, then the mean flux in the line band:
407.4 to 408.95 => 0.03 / 10.6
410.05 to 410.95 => 0.22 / 8.11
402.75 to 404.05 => 0.05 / 10.7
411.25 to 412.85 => 0.07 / 10.2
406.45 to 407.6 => 0.06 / 10.3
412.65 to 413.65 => 0.05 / 10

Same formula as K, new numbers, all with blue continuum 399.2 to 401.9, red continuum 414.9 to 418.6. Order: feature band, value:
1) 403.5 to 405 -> -0.01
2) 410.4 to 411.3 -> 0.23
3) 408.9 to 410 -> 0.17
